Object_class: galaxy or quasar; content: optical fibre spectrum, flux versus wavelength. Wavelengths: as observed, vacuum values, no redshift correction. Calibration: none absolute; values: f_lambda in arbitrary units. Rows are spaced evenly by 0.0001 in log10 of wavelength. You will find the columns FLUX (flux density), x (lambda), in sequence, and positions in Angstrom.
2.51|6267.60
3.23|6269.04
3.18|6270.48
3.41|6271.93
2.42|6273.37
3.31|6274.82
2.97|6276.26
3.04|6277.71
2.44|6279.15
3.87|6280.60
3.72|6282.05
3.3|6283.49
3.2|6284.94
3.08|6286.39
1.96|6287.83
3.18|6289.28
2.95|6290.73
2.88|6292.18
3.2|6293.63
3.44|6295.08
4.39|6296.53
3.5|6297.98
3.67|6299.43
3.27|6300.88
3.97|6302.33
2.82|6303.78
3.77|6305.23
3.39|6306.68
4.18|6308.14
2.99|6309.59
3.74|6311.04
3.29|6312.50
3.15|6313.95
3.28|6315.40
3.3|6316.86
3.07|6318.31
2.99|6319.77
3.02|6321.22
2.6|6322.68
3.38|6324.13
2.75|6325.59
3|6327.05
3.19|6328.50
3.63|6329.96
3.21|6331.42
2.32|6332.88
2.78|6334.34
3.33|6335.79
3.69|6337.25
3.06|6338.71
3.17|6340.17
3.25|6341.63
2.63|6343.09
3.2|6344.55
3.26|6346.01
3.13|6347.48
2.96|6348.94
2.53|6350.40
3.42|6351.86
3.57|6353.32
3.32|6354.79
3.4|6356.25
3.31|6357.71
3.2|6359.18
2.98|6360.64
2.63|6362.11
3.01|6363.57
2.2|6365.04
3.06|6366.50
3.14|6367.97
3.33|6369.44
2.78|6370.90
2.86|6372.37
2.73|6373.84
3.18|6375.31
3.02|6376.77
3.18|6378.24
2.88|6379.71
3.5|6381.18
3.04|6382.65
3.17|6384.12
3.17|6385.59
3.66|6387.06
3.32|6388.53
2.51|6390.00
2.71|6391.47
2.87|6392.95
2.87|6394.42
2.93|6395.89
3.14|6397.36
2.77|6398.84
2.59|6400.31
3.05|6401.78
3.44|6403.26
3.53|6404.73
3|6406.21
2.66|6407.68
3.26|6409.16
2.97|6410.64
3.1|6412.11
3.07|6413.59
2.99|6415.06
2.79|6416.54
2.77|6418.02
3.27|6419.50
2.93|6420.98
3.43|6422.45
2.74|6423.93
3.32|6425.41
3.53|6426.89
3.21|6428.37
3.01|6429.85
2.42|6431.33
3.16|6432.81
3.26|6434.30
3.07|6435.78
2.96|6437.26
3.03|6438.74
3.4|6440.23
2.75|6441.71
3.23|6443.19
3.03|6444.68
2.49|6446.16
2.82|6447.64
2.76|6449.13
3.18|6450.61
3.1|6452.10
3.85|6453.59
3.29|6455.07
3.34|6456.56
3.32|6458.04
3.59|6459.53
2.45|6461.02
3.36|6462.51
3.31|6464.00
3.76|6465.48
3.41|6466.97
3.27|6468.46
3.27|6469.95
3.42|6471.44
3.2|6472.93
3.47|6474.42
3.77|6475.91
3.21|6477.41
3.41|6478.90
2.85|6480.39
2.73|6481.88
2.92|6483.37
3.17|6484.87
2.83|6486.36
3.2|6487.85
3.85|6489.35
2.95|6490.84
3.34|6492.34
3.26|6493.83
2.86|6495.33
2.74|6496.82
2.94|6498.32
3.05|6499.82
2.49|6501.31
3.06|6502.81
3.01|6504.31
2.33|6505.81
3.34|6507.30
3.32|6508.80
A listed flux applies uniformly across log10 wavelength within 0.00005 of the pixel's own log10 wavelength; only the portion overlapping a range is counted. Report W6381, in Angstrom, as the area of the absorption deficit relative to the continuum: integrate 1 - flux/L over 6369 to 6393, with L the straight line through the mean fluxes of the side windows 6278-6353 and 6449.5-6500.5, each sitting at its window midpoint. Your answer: 1.2 Angstrom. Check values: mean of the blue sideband 3.21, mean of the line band 3.06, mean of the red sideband 3.22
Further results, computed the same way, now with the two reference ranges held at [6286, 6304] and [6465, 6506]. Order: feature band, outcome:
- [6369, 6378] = 0.7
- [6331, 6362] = 1.1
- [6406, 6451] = 2.3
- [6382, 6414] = 1.6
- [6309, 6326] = 0.6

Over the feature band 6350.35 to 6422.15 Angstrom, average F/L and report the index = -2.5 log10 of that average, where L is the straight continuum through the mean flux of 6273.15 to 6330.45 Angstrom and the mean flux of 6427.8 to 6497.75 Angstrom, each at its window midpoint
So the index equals 0.05 mag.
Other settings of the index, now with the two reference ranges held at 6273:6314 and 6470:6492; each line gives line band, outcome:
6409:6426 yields 0.07 mag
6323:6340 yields 0.06 mag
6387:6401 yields 0.12 mag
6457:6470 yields -0.03 mag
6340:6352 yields 0.08 mag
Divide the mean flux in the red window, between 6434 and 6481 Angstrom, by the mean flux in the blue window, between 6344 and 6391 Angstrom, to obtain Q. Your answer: 1.04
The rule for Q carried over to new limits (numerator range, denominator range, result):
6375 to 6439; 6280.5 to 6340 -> 0.94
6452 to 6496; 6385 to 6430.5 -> 1.07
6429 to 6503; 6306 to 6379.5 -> 1.01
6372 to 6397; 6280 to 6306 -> 0.91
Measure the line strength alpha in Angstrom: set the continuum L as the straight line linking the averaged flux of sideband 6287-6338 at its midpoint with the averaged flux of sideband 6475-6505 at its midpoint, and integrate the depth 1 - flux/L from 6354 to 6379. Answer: 1.3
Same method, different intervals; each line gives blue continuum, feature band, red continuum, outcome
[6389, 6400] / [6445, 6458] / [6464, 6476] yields 0.7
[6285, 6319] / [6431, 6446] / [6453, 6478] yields 1.5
